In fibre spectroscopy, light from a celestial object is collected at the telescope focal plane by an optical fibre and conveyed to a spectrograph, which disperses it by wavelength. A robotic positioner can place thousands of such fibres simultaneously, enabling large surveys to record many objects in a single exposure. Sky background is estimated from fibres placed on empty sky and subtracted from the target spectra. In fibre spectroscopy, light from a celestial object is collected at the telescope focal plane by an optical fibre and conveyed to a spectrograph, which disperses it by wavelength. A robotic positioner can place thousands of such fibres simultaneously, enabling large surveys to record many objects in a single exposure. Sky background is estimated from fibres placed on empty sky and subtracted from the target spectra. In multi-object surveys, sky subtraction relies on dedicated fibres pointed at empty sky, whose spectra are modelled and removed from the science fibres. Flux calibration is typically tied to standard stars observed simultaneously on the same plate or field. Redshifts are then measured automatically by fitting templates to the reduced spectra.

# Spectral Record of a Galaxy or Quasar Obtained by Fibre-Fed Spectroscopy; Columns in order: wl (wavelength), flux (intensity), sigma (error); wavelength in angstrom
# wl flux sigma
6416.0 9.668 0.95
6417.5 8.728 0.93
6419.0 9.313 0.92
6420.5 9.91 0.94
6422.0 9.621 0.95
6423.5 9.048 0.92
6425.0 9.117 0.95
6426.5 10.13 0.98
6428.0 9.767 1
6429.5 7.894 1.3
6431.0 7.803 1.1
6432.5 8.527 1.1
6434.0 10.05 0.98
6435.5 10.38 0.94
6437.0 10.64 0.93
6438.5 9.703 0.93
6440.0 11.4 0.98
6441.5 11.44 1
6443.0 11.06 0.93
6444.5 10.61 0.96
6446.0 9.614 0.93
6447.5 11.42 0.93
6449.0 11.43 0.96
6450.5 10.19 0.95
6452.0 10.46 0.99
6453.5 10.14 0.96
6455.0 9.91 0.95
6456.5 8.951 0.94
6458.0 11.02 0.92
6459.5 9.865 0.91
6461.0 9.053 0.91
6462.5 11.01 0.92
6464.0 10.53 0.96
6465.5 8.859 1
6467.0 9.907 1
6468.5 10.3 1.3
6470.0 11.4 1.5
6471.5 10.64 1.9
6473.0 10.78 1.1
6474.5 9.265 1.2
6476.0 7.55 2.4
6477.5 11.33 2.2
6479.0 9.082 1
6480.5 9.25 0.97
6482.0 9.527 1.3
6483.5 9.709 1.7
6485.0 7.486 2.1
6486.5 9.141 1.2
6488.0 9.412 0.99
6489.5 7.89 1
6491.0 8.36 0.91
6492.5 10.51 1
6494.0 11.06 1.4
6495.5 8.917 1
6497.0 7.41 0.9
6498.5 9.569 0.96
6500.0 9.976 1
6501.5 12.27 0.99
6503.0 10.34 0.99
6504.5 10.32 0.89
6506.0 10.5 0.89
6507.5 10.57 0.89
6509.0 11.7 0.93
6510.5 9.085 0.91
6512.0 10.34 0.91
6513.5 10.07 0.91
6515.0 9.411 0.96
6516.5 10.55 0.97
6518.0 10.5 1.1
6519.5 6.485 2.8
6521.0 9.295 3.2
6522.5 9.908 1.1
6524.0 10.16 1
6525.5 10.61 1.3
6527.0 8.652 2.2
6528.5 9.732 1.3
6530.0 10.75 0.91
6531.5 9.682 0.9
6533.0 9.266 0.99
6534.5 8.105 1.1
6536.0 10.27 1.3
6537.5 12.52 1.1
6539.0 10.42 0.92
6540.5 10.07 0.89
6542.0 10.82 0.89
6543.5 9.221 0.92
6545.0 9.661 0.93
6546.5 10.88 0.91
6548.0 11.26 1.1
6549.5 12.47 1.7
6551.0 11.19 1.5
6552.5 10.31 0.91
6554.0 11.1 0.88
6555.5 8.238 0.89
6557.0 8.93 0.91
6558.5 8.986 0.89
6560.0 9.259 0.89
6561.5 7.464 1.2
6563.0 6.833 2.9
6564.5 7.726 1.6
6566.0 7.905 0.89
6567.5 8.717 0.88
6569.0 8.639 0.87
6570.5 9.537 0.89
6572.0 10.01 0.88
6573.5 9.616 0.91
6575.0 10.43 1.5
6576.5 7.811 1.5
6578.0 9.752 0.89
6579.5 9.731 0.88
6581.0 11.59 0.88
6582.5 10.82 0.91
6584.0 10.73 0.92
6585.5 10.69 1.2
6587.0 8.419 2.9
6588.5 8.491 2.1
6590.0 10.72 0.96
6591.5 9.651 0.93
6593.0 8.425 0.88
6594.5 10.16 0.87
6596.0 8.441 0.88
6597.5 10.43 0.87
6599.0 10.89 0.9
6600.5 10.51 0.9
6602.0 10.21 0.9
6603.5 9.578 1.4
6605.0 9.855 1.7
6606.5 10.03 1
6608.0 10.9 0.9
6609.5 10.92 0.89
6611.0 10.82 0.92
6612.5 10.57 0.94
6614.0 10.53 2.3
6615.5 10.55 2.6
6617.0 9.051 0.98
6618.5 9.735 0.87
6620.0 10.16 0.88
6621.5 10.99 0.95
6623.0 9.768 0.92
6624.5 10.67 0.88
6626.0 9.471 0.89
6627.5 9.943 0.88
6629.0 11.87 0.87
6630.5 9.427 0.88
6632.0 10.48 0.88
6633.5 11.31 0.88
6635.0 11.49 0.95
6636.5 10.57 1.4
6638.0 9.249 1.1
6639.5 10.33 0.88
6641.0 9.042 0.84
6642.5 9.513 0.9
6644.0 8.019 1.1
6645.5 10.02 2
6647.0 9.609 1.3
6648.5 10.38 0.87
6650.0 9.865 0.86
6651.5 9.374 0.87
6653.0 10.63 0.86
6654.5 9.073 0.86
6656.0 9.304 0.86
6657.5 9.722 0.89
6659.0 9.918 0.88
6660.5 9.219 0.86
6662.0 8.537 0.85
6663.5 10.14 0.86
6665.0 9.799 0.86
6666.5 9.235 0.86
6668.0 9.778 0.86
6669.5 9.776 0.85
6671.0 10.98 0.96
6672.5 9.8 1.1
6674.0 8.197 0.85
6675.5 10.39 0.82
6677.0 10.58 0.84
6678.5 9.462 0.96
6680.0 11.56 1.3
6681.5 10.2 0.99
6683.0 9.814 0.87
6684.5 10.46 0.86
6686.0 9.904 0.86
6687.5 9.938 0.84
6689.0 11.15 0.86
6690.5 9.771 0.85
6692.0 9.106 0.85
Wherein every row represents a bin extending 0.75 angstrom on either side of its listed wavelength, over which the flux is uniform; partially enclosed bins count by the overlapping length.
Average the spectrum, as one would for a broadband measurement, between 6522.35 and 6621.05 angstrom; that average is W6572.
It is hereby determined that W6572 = 9.84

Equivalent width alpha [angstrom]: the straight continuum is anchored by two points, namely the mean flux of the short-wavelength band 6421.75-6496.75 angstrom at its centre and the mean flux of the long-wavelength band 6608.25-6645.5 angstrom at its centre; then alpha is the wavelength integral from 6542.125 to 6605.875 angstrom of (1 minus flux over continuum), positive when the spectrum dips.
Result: 2.6 angstrom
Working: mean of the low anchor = 9.81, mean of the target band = 9.66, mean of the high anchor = 10.2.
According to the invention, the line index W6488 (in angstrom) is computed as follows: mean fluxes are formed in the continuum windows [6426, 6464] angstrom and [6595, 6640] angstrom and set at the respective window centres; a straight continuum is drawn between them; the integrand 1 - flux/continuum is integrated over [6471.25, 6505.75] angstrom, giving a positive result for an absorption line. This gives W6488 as 2.04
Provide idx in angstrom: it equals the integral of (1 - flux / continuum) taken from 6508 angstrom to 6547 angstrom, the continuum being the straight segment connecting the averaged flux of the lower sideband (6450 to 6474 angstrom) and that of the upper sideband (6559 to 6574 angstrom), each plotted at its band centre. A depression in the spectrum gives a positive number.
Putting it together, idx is -3.3 angstrom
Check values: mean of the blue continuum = 10.2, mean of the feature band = 9.93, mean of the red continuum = 8.56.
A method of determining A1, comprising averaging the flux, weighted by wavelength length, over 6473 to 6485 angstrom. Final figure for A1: 9.36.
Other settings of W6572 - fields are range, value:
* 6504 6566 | 9.81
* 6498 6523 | 10.1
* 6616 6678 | 9.89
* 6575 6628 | 10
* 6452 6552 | 9.93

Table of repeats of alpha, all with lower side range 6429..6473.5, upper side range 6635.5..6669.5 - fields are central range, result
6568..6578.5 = 0.5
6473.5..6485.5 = 1.0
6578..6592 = -0.4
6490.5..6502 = 0.4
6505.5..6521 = 0.2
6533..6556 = -1.2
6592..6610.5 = -0.5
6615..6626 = -0.4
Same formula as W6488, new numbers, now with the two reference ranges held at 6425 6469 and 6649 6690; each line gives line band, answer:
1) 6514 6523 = 0.6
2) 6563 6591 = 1.4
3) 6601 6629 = -0.9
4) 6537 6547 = -0.5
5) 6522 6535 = 0.4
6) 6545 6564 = 0.5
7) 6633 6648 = 0.0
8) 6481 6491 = 1.2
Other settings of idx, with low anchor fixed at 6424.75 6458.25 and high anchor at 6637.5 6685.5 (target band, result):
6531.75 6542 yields -0.21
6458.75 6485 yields 0.55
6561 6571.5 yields 1.82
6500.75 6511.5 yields -0.75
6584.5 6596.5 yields 0.53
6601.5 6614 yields -0.69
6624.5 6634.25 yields -0.63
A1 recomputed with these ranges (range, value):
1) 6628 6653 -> 10.1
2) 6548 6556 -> 10.8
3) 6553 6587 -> 9.28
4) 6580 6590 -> 10.2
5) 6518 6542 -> 9.79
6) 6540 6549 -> 10.4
